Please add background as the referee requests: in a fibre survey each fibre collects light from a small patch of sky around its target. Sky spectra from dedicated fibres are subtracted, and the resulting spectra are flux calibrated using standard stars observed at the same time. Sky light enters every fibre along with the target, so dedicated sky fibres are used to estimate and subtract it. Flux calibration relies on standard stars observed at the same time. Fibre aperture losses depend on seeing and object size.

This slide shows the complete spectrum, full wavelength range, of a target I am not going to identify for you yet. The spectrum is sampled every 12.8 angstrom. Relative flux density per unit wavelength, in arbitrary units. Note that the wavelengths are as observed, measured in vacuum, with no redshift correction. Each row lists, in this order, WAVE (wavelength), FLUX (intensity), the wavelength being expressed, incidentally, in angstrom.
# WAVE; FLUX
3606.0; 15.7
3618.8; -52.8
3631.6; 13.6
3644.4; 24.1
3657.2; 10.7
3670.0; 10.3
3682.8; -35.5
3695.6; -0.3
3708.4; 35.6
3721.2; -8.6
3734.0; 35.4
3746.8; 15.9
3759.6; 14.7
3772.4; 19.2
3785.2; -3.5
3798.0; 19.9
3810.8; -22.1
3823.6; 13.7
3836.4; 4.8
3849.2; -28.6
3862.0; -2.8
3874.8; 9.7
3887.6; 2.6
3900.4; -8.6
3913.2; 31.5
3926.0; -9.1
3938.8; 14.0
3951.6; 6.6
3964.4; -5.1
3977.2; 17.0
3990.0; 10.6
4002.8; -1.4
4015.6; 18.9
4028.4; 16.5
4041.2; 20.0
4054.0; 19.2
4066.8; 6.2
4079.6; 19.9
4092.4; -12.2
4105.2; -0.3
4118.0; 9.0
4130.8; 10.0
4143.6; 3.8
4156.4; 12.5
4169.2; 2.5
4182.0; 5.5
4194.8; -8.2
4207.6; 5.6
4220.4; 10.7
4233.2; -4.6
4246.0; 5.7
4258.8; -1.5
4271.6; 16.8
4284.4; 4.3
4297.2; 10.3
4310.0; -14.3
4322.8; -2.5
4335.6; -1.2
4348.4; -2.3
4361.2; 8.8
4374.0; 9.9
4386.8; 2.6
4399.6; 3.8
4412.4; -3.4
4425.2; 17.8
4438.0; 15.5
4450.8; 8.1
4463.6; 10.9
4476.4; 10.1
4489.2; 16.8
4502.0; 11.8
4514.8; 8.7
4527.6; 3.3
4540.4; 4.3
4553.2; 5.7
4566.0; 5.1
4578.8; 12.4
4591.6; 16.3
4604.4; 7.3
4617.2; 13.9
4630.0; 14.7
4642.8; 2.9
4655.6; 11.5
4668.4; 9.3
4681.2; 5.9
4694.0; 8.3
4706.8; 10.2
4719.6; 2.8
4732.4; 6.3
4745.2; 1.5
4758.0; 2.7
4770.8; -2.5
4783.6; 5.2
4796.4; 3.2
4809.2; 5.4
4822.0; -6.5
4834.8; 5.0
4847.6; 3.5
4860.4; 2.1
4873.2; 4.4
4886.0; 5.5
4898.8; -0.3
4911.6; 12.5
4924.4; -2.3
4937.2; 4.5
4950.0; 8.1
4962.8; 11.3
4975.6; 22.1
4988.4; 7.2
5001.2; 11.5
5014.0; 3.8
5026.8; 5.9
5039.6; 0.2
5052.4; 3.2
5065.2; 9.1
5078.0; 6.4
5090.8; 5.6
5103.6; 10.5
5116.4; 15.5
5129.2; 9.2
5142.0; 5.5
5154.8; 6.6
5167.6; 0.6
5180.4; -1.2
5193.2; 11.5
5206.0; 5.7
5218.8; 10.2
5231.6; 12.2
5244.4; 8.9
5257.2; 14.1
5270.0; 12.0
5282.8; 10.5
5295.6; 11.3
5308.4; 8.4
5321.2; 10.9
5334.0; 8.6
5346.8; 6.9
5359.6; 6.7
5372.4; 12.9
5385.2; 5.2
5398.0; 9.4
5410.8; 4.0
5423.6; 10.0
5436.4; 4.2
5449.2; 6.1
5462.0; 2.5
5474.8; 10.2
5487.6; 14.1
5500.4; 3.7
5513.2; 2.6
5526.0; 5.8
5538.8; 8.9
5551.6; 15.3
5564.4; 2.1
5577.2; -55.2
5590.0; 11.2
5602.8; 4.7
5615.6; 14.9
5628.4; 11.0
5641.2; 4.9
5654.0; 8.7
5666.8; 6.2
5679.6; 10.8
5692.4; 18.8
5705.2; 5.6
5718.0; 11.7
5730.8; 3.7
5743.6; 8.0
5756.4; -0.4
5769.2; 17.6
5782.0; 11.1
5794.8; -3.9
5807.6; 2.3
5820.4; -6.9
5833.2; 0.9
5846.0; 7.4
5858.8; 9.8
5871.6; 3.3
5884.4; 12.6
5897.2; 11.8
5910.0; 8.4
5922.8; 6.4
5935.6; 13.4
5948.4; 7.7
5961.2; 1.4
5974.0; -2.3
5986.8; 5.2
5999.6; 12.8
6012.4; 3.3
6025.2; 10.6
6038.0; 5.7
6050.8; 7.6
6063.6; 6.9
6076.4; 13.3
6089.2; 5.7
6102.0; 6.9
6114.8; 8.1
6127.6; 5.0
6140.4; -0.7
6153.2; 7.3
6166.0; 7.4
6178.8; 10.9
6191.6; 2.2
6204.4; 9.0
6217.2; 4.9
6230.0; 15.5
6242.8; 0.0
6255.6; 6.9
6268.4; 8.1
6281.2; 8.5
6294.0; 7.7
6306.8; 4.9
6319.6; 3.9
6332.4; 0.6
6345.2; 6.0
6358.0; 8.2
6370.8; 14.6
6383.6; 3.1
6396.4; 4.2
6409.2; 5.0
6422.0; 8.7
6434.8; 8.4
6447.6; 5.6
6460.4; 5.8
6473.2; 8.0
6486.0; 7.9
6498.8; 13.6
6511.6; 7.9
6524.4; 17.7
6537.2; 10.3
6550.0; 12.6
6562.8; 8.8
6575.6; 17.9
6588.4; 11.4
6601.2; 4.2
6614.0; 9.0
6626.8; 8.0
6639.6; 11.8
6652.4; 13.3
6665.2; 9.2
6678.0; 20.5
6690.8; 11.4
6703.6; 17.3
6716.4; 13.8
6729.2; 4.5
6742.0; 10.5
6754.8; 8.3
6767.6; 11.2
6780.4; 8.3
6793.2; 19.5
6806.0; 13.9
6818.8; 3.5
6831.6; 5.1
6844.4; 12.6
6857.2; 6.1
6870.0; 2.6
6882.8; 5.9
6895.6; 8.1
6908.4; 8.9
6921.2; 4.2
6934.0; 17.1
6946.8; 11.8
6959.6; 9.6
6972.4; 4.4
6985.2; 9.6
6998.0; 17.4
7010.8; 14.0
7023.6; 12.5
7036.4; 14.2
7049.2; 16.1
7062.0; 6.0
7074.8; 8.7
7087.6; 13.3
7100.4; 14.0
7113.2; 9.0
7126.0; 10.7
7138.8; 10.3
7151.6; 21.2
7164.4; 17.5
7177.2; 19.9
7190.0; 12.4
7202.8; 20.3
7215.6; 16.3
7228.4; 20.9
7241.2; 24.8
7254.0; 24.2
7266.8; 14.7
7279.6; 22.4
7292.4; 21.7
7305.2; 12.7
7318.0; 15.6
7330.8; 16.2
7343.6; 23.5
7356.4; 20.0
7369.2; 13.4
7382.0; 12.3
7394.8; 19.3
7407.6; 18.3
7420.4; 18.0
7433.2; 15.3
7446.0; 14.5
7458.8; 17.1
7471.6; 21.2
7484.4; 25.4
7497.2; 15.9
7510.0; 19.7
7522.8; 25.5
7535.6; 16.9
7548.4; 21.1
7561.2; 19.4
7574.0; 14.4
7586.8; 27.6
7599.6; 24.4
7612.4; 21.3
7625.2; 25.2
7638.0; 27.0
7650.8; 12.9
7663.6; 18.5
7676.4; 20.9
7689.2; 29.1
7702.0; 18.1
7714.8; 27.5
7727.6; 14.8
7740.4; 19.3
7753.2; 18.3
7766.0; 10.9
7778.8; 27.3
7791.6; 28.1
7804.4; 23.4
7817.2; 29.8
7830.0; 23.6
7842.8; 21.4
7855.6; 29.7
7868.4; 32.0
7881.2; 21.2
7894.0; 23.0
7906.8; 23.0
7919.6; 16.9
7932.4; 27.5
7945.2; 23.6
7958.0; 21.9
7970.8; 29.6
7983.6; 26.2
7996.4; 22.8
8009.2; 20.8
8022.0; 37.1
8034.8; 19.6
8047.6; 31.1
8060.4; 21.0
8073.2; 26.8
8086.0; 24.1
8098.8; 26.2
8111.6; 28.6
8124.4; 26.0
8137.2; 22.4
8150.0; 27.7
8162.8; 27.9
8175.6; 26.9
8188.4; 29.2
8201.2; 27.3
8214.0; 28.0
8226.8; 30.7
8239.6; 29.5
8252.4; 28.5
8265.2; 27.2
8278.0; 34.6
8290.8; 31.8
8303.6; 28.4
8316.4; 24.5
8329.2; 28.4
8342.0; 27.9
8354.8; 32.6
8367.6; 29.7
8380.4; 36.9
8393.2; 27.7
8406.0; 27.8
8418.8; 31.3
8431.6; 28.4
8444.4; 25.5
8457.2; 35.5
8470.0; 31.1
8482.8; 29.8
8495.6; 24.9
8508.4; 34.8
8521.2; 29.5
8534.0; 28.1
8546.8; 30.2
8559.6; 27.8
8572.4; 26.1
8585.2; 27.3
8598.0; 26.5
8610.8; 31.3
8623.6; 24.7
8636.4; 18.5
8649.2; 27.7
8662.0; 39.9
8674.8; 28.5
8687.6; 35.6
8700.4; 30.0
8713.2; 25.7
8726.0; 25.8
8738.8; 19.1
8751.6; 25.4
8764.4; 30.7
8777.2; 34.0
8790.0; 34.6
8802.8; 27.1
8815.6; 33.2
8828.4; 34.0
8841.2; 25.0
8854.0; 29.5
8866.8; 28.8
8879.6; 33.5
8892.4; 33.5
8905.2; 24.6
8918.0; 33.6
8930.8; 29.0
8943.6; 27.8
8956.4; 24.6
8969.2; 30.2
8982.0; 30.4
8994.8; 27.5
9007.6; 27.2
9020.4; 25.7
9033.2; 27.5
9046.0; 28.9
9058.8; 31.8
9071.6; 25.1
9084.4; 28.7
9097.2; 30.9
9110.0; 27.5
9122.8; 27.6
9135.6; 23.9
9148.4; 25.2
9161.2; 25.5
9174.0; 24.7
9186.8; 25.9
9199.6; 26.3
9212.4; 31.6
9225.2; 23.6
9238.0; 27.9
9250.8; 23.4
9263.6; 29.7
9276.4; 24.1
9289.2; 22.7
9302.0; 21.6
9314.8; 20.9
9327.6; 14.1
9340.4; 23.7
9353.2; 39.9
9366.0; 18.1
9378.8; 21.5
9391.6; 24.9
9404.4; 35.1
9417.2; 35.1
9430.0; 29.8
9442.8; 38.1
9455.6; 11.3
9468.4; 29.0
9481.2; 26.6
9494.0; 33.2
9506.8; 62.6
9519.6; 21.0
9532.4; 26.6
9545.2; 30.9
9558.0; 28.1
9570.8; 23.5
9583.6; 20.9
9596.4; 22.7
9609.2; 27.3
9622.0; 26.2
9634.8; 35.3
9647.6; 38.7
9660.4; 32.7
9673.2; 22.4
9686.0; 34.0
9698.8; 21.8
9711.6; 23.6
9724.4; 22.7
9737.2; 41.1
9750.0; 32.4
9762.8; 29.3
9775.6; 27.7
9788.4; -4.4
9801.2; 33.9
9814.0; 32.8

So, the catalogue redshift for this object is 0.797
